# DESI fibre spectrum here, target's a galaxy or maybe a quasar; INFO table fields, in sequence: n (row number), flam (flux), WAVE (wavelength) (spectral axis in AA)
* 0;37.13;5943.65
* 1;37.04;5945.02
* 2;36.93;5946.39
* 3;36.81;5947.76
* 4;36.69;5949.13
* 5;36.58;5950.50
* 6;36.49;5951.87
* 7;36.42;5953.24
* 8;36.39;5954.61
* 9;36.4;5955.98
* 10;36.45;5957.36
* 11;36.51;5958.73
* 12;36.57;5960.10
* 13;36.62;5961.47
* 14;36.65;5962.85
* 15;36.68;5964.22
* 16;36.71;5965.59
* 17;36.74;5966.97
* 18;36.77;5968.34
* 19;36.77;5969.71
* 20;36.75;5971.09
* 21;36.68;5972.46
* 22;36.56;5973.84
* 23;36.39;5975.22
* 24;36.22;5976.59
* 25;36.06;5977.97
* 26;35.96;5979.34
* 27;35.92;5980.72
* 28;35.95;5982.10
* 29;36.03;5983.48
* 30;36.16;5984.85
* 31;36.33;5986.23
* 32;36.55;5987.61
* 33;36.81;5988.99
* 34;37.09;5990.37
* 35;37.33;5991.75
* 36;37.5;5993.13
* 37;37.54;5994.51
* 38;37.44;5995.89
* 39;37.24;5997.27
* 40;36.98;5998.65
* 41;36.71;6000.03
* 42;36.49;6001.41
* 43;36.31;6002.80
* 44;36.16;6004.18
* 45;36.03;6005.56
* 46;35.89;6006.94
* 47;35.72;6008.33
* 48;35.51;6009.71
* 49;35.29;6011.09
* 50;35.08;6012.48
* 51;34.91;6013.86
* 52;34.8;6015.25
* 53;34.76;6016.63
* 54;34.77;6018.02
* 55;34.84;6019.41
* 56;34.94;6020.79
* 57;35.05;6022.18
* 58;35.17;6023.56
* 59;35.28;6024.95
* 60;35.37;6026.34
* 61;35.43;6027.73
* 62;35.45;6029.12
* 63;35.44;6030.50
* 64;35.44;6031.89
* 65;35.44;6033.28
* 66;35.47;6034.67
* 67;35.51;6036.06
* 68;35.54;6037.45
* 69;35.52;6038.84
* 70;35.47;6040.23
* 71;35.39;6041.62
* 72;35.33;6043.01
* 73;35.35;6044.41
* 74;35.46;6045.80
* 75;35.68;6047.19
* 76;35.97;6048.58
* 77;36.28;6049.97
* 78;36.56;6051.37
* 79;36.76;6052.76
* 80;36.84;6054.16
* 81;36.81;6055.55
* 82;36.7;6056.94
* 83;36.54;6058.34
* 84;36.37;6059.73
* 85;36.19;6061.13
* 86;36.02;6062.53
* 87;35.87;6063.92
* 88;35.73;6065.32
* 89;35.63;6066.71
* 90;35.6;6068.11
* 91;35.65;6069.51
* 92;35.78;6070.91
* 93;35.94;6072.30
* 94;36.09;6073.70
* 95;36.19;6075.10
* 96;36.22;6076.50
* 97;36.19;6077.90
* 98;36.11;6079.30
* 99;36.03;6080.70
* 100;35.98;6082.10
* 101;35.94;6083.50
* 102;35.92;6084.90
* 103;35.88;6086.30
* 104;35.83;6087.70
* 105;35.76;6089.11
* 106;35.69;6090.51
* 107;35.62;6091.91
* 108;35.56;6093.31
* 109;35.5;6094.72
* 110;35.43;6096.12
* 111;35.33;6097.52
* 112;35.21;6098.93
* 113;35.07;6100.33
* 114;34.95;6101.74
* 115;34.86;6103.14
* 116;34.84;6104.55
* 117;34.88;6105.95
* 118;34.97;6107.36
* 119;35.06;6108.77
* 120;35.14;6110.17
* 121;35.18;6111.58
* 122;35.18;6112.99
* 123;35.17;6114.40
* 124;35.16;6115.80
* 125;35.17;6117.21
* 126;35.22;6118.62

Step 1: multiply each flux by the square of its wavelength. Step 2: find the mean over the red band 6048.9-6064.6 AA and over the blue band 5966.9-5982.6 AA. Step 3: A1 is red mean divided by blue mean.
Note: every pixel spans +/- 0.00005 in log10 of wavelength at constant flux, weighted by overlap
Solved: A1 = 1.0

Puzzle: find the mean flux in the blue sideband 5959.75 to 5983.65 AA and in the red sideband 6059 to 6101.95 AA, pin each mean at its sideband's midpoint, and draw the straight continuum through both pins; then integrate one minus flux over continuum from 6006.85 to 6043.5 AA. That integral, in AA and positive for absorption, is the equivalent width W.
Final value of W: 0.9 AA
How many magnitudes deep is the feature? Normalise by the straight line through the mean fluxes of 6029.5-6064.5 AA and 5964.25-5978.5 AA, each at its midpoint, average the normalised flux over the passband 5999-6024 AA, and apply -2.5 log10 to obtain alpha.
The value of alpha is 0.022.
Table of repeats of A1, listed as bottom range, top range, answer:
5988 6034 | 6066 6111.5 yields 1.02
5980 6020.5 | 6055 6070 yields 1.02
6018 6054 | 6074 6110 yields 1.02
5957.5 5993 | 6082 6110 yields 1.01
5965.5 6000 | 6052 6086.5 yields 1.01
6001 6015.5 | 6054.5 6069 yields 1.03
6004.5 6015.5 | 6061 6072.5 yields 1.03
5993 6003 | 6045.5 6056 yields 1.00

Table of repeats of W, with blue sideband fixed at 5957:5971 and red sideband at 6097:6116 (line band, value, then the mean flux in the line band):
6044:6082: -0.58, 36.1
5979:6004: -0.23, 36.7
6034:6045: 0.11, 35.4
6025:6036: 0.15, 35.4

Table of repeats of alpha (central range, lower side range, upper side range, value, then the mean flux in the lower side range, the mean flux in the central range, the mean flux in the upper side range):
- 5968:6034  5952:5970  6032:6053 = 0.004 mag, 36.6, 36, 35.7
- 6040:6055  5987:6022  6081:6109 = -0.005 mag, 36.1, 35.9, 35.4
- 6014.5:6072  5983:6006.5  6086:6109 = 0.012 mag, 36.8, 35.7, 35.3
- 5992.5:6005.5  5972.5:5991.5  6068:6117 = -0.020 mag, 36.3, 36.9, 35.5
